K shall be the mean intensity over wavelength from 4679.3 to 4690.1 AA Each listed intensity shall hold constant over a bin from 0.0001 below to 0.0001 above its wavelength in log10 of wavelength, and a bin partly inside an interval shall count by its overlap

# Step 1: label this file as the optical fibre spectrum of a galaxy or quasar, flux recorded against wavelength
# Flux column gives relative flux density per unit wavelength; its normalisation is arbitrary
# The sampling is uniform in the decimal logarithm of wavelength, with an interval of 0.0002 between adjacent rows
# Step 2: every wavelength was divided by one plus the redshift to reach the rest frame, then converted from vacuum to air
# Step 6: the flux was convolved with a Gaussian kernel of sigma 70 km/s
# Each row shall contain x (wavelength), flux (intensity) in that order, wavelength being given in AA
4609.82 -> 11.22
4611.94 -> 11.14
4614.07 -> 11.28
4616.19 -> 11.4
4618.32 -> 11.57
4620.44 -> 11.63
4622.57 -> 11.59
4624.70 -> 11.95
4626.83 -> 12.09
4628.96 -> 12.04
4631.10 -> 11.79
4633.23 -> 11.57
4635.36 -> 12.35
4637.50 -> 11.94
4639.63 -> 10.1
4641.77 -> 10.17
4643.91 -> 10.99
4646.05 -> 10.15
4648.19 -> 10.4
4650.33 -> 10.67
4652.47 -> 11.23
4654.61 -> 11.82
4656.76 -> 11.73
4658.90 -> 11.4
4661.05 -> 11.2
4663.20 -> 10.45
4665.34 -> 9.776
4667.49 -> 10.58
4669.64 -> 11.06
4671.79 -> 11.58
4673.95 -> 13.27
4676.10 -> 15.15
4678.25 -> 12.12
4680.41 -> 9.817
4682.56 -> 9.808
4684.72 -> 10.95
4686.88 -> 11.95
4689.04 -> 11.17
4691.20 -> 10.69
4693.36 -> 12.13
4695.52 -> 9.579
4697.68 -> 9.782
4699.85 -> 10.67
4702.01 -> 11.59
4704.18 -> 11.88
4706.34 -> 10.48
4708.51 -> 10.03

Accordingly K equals 10.7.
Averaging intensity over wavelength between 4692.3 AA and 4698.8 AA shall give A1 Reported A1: 10.5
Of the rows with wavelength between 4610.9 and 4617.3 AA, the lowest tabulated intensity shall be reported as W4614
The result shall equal 11.14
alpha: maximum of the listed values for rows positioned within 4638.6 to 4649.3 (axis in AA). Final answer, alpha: 10.99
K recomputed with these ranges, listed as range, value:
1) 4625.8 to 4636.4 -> 12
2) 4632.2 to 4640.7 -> 11.5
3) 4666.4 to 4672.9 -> 11.1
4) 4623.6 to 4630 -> 12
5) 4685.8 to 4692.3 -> 11.3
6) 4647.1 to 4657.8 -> 11.2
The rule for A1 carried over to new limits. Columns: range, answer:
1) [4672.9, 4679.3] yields 13.5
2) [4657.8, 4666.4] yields 10.7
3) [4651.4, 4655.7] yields 11.5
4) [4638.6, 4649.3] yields 10.4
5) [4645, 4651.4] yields 10.4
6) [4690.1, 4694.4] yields 11.4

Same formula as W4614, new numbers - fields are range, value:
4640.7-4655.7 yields 10.15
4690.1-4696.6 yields 9.579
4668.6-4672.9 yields 11.06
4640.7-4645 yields 10.17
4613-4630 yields 11.28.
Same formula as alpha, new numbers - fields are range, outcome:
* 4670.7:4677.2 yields 15.15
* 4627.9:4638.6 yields 12.35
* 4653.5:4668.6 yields 11.82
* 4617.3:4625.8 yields 11.95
